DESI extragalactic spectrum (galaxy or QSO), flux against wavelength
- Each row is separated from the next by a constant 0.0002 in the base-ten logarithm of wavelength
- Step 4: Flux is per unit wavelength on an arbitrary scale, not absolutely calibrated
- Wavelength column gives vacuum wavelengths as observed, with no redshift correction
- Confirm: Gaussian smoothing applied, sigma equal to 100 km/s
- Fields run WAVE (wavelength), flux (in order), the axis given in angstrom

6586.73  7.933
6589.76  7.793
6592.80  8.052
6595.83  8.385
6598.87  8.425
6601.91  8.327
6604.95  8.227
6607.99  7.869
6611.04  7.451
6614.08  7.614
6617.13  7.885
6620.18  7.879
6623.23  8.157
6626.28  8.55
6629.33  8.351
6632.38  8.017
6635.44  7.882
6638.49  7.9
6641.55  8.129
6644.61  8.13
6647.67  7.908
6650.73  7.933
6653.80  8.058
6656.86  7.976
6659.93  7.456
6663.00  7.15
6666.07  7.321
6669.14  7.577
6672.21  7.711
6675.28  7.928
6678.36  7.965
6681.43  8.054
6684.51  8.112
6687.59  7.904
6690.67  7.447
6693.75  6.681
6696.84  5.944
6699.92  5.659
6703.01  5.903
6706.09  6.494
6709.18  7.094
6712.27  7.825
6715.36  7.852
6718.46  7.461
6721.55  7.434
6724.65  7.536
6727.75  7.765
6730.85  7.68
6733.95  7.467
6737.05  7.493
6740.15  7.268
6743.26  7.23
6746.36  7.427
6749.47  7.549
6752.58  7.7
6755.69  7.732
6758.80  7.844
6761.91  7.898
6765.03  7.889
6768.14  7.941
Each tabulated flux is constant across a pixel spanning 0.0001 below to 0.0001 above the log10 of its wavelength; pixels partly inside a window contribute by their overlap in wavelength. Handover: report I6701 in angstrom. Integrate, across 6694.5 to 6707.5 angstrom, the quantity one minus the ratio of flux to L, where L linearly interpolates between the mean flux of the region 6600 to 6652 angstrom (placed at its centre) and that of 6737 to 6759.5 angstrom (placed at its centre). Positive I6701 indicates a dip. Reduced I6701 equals 2.8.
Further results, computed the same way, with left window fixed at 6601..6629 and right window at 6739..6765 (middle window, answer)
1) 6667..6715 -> 3.4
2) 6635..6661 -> -0.1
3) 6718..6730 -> 0.2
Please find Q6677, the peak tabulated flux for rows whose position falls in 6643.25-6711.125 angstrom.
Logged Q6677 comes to 8.13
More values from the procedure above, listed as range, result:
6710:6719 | 7.852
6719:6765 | 7.898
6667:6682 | 8.054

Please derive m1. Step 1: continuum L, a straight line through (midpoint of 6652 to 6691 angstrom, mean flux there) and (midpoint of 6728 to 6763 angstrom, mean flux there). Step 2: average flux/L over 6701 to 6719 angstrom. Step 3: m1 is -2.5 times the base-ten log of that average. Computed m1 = 0.09 mag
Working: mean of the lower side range 7.75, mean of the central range 7.05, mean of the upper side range 7.58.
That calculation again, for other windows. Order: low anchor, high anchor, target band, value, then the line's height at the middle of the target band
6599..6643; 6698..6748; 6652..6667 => 0.02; 7.72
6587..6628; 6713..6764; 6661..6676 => 0.04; 7.83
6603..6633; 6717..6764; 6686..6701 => 0.15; 7.74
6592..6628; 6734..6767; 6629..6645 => -0.01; 7.98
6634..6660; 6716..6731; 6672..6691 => -0.02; 7.79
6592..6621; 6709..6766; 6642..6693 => 0.01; 7.82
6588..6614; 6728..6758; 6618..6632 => -0.03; 7.95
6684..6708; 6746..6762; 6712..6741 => -0.05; 7.23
